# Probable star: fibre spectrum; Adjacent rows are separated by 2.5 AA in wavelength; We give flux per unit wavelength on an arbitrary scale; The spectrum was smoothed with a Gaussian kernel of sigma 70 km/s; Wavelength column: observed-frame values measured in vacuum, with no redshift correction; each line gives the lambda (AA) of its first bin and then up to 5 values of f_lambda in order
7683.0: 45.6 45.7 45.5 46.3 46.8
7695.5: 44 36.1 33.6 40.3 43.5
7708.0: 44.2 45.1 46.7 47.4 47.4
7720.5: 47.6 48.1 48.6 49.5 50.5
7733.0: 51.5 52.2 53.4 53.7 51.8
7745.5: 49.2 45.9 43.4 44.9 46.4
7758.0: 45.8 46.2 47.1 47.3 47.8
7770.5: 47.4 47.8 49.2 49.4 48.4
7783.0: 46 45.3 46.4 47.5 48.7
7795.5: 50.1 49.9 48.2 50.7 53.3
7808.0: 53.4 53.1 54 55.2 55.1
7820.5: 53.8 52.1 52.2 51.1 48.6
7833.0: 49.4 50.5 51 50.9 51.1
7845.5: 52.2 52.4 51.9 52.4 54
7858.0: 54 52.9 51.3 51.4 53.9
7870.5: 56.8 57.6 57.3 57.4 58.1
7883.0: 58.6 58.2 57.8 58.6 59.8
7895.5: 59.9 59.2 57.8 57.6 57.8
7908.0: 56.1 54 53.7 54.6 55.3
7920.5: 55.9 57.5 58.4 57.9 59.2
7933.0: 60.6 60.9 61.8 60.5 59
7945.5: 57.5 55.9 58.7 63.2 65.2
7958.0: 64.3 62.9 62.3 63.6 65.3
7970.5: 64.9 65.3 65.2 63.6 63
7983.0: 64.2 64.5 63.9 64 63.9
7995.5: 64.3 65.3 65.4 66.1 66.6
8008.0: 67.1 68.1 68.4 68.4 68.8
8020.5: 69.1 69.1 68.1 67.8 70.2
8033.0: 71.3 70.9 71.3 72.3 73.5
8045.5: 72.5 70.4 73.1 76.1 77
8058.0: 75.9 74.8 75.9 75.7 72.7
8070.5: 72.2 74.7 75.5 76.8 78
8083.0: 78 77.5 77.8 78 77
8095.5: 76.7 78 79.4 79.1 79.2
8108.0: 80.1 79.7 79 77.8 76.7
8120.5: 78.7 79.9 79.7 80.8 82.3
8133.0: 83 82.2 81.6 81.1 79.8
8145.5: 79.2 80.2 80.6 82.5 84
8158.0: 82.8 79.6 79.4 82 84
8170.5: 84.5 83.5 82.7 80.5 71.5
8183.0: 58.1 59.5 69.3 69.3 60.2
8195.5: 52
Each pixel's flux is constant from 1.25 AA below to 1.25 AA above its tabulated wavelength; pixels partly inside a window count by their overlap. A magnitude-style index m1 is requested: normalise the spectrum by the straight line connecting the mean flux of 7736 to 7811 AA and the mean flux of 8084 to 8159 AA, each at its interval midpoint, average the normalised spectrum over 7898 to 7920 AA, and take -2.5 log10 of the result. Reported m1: 0.09 mag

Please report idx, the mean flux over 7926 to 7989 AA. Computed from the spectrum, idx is 62.1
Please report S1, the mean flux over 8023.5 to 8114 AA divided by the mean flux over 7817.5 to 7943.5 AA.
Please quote 1.35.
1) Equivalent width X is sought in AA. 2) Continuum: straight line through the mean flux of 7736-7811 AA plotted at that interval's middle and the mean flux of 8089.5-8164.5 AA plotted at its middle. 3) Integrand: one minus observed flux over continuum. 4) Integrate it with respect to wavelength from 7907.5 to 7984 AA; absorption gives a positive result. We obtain 4.24 AA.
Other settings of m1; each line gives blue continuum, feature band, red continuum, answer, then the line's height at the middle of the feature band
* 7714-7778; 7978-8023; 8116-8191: 0.02 mag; 67.3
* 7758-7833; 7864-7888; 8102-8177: 0.01 mag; 57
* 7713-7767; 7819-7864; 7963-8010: 0.07 mag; 55.2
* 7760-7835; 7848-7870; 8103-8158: 0.05 mag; 55.5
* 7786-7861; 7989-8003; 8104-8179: 0.04 mag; 67.4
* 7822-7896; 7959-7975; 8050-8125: 0.01 mag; 65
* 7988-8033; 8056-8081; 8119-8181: -0.03 mag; 73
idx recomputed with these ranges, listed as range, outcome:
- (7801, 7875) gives 52.6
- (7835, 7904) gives 55.2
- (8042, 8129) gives 76.8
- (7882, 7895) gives 58.7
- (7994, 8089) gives 71.7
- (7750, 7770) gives 46.3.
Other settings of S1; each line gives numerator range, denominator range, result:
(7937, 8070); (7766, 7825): 1.34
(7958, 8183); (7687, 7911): 1.46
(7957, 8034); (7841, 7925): 1.19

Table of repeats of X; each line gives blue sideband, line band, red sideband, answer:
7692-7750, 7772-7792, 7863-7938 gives 1.1 AA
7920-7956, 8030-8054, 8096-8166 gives -0.5 AA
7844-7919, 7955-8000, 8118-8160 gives 0.6 AA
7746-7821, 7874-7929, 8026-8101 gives 2.1 AA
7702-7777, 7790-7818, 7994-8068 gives 0.6 AA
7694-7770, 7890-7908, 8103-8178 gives 0.6 AA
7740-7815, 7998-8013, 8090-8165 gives 0.5 AA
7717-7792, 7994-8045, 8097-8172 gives 1.6 AA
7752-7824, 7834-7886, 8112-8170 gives 1.7 AA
